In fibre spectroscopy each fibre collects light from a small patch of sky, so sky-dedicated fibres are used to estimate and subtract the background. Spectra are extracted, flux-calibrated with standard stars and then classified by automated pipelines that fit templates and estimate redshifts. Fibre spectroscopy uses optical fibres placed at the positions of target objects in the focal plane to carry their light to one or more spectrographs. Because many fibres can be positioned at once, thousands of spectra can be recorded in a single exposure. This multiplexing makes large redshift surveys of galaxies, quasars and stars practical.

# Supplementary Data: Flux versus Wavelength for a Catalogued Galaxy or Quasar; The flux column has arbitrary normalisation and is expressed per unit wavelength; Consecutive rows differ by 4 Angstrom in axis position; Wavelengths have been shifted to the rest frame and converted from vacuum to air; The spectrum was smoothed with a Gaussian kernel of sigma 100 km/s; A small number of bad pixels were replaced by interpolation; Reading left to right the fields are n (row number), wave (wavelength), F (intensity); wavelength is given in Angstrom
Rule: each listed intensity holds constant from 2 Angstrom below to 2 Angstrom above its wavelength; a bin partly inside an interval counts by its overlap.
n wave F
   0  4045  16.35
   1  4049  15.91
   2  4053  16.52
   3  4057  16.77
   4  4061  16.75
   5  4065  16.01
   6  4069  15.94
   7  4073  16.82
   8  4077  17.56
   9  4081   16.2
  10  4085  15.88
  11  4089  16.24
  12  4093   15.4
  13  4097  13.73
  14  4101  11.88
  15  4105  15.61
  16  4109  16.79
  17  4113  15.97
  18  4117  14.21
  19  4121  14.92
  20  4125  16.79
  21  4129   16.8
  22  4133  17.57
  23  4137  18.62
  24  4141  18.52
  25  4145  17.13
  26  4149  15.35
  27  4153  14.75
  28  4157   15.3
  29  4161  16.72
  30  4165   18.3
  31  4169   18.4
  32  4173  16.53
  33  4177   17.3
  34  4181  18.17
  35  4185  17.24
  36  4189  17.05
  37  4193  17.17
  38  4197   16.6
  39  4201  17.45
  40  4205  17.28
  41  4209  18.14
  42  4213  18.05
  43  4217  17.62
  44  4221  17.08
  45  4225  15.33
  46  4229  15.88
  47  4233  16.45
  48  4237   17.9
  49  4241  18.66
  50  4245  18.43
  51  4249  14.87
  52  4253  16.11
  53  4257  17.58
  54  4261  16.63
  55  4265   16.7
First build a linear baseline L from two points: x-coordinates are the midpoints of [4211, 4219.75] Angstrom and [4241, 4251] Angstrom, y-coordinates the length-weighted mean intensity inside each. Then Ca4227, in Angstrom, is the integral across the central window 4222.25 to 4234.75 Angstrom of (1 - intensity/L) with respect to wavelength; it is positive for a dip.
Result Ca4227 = 1.1 Angstrom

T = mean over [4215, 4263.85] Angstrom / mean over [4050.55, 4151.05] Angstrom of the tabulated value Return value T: 1.04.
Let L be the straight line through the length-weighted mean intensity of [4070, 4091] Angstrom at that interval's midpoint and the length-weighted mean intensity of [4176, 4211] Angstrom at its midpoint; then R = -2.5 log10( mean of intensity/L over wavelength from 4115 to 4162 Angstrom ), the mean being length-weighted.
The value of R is 0.037 mag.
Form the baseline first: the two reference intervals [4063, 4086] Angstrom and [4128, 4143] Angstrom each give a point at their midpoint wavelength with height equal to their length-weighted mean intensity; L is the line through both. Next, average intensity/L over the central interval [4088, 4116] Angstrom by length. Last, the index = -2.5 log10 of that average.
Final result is 0.14 mag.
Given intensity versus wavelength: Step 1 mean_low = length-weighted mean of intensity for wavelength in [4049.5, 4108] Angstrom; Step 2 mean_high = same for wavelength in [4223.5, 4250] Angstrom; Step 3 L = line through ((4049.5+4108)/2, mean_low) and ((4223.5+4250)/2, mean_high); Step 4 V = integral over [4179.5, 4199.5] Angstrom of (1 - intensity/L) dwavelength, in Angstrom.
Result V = -0.8 Angstrom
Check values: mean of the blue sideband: 15.8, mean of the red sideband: 16.9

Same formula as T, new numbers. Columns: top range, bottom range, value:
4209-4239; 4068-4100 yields 1.07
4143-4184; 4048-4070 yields 1.03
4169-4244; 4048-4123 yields 1.10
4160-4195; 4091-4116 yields 1.17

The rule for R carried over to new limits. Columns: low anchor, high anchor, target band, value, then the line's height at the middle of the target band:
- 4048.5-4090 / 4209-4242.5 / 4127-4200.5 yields -0.014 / 16.9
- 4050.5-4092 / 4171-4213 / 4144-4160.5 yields 0.093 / 17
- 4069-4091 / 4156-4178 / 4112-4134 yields 0.056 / 16.8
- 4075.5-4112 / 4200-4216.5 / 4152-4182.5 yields -0.004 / 16.9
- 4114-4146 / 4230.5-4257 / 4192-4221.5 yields -0.029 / 17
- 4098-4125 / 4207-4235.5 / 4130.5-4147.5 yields -0.154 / 15.5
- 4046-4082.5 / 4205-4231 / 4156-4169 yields -0.019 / 16.8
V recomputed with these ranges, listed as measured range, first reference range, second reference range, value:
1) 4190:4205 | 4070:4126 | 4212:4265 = -0.5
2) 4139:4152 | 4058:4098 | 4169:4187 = 0.1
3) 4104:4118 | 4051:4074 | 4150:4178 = 0.7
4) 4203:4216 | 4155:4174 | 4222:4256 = -0.7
